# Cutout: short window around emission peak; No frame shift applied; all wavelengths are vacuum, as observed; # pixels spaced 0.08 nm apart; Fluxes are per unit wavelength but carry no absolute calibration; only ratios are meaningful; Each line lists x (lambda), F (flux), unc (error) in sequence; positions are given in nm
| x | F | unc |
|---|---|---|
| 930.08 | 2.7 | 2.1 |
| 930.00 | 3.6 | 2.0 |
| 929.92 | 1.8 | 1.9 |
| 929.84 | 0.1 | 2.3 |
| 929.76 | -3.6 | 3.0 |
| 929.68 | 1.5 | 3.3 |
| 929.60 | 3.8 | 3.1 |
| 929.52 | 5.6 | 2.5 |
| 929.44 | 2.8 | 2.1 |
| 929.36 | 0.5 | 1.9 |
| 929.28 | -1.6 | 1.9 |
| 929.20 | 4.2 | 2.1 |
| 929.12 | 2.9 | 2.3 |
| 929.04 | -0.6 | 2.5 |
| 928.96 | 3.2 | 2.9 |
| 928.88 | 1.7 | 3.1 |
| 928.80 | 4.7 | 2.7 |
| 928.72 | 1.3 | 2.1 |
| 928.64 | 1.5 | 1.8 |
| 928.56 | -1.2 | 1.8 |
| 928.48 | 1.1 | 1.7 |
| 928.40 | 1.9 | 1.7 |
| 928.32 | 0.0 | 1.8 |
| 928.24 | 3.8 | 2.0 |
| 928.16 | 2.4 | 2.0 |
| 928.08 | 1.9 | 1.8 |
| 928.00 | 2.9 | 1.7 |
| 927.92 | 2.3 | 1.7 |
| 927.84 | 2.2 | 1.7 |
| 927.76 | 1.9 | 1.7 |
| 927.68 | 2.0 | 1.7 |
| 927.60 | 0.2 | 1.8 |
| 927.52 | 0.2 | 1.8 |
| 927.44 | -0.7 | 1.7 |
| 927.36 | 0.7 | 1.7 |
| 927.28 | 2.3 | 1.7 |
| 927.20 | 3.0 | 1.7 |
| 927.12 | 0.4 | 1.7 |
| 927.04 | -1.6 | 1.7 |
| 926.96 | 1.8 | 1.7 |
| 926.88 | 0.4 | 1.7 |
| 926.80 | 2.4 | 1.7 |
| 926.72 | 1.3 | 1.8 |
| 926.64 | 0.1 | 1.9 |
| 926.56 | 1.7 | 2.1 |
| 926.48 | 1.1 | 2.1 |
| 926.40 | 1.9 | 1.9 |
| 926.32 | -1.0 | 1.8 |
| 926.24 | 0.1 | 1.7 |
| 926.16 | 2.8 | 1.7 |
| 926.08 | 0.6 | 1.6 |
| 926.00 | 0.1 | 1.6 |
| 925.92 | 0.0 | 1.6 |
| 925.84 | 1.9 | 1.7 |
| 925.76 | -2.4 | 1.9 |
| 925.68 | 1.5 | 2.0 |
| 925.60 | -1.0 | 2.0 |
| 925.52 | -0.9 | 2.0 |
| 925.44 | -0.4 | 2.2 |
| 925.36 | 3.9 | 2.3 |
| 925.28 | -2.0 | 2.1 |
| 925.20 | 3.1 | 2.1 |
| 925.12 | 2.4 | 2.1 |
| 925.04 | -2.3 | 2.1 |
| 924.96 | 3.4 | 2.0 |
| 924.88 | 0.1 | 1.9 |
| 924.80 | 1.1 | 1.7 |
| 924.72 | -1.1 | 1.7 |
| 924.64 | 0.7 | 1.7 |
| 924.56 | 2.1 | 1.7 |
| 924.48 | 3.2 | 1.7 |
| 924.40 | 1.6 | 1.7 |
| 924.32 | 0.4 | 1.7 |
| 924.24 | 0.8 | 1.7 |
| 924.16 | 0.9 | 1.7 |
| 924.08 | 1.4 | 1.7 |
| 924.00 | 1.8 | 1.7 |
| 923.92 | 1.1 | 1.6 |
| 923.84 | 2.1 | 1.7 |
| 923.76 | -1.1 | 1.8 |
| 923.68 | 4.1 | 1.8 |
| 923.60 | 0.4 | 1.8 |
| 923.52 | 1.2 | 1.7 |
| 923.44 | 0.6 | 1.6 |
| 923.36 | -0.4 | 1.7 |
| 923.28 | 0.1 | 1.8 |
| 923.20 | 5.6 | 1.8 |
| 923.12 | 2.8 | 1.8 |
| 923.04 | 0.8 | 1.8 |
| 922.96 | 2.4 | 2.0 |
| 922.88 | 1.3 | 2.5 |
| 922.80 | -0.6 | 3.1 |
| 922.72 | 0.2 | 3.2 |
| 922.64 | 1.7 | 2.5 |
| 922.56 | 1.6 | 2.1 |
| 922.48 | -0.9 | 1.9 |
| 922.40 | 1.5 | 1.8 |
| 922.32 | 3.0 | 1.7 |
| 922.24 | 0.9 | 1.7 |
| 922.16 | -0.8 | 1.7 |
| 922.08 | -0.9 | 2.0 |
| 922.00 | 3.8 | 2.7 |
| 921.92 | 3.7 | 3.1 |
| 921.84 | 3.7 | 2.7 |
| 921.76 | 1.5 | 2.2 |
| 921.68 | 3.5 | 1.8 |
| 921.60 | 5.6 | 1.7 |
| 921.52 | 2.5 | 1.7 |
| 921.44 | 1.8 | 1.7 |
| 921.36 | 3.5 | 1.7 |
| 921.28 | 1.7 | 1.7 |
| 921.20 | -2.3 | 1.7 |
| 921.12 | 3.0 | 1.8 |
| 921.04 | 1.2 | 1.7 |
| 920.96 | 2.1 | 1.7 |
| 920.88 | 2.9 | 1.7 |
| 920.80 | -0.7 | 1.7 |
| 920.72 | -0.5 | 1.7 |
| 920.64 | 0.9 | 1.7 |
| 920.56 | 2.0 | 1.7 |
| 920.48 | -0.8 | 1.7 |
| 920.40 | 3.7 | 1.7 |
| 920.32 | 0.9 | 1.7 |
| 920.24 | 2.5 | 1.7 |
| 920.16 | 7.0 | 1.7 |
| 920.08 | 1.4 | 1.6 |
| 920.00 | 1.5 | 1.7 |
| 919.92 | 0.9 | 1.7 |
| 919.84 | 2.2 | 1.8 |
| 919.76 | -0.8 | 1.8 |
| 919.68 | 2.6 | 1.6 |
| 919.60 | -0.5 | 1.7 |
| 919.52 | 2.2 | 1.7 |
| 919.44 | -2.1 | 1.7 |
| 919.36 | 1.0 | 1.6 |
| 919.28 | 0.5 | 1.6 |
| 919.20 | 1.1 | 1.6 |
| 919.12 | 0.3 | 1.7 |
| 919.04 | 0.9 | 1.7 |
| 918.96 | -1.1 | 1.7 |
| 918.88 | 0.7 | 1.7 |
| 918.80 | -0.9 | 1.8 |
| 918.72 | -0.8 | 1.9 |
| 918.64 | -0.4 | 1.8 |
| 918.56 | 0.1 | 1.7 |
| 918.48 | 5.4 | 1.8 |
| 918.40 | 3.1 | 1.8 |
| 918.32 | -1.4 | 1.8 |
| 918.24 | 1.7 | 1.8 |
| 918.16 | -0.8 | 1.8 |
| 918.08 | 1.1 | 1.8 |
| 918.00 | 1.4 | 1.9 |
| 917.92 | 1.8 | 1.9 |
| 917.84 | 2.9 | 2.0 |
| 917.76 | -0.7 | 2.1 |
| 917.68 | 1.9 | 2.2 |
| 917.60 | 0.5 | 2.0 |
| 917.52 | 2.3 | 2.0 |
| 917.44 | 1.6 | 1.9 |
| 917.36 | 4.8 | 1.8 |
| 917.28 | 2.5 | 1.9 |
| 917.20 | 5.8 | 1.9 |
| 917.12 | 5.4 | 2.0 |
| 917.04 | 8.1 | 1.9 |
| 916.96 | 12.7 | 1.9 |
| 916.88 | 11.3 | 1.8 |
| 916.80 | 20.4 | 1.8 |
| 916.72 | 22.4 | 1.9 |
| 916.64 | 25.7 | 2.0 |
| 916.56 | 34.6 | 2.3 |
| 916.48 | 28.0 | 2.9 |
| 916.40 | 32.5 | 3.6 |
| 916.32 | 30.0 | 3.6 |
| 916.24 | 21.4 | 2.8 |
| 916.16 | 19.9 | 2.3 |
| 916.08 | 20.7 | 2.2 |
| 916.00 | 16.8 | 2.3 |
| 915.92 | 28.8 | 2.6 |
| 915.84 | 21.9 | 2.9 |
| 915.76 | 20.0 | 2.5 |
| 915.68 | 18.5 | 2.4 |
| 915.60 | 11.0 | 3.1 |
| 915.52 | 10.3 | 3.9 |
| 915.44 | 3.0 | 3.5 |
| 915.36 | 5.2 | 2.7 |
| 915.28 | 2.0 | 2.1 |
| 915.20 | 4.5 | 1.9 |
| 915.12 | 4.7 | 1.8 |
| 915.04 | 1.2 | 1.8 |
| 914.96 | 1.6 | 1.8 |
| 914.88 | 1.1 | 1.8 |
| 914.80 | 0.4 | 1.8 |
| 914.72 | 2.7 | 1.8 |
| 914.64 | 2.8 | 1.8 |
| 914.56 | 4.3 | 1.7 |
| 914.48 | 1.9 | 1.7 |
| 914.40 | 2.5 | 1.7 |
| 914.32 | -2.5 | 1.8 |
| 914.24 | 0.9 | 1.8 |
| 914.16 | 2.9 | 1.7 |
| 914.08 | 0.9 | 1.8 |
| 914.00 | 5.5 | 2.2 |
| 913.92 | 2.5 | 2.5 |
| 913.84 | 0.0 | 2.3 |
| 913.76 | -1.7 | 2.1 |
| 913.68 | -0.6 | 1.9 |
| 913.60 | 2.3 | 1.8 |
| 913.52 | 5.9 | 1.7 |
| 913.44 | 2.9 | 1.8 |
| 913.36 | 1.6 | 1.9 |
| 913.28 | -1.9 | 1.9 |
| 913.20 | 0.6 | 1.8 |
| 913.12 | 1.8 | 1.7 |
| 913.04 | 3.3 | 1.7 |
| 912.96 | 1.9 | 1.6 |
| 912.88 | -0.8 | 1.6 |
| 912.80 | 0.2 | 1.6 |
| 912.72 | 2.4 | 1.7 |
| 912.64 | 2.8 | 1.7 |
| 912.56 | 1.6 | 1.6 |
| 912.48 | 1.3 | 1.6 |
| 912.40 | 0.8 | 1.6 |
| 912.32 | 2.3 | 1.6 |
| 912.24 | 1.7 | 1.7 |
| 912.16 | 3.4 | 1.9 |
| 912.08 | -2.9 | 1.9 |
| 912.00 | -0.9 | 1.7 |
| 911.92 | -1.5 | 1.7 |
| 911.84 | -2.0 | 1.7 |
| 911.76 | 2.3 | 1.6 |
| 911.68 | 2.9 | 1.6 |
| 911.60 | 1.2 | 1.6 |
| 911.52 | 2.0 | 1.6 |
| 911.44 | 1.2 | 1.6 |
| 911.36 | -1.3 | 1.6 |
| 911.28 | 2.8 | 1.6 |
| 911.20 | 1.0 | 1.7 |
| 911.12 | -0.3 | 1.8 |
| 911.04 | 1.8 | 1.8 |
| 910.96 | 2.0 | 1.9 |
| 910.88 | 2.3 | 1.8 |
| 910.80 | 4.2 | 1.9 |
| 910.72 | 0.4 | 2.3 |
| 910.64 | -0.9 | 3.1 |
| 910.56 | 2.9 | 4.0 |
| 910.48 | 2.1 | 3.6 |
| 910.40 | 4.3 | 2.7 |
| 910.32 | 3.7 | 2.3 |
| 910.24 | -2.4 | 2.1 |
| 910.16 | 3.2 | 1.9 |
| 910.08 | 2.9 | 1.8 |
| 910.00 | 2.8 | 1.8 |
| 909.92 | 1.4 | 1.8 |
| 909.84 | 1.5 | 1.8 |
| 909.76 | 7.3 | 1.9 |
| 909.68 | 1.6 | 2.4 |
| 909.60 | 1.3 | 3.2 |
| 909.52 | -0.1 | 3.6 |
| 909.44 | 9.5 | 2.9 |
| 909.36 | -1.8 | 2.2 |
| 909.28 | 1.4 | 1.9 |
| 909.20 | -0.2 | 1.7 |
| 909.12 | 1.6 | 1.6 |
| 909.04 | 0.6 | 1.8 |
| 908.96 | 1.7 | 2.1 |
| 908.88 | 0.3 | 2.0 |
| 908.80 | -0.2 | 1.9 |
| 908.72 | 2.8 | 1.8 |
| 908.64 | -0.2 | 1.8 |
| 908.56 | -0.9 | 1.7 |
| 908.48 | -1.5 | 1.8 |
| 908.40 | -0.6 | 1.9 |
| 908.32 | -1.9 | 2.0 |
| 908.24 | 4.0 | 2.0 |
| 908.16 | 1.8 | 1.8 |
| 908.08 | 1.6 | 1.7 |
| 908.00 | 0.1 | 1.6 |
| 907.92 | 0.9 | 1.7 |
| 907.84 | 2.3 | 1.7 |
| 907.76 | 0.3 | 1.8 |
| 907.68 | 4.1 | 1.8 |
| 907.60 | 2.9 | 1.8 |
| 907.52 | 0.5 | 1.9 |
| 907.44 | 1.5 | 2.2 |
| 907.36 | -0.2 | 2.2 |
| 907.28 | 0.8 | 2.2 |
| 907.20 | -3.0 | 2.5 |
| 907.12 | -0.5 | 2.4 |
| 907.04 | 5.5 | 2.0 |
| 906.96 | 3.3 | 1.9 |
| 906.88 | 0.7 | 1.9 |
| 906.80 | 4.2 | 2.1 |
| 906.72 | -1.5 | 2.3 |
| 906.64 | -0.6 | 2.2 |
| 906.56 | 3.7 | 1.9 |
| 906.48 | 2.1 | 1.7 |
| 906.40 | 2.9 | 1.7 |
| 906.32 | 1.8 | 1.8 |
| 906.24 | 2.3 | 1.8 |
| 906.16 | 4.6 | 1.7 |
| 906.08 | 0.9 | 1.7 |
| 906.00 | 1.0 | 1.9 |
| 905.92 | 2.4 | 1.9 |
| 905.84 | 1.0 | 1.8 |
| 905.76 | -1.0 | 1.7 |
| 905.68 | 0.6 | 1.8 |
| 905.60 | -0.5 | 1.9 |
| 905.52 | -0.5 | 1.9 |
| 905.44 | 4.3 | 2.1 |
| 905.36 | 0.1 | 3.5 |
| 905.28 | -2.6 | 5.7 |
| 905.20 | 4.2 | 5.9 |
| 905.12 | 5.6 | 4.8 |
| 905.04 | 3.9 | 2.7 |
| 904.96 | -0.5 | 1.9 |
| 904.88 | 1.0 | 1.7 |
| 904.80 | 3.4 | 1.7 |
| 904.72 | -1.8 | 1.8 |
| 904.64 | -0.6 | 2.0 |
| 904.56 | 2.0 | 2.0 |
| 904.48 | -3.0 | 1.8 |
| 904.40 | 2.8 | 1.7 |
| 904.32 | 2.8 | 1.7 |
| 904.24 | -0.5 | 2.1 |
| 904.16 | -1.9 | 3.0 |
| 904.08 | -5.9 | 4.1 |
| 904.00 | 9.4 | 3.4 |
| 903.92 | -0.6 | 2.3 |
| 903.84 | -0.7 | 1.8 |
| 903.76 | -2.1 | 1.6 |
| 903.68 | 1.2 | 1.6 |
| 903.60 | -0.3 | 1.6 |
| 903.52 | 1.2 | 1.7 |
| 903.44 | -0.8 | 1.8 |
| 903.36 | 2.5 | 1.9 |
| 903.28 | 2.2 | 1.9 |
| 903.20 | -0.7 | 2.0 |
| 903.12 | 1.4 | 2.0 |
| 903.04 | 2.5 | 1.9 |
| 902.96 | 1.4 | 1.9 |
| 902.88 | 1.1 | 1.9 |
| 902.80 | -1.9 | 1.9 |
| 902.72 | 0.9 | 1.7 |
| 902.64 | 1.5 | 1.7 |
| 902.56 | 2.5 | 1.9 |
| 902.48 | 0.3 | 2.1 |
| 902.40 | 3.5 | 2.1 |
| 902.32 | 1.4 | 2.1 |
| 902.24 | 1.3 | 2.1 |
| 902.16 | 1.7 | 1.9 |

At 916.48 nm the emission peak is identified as [O II] 3727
